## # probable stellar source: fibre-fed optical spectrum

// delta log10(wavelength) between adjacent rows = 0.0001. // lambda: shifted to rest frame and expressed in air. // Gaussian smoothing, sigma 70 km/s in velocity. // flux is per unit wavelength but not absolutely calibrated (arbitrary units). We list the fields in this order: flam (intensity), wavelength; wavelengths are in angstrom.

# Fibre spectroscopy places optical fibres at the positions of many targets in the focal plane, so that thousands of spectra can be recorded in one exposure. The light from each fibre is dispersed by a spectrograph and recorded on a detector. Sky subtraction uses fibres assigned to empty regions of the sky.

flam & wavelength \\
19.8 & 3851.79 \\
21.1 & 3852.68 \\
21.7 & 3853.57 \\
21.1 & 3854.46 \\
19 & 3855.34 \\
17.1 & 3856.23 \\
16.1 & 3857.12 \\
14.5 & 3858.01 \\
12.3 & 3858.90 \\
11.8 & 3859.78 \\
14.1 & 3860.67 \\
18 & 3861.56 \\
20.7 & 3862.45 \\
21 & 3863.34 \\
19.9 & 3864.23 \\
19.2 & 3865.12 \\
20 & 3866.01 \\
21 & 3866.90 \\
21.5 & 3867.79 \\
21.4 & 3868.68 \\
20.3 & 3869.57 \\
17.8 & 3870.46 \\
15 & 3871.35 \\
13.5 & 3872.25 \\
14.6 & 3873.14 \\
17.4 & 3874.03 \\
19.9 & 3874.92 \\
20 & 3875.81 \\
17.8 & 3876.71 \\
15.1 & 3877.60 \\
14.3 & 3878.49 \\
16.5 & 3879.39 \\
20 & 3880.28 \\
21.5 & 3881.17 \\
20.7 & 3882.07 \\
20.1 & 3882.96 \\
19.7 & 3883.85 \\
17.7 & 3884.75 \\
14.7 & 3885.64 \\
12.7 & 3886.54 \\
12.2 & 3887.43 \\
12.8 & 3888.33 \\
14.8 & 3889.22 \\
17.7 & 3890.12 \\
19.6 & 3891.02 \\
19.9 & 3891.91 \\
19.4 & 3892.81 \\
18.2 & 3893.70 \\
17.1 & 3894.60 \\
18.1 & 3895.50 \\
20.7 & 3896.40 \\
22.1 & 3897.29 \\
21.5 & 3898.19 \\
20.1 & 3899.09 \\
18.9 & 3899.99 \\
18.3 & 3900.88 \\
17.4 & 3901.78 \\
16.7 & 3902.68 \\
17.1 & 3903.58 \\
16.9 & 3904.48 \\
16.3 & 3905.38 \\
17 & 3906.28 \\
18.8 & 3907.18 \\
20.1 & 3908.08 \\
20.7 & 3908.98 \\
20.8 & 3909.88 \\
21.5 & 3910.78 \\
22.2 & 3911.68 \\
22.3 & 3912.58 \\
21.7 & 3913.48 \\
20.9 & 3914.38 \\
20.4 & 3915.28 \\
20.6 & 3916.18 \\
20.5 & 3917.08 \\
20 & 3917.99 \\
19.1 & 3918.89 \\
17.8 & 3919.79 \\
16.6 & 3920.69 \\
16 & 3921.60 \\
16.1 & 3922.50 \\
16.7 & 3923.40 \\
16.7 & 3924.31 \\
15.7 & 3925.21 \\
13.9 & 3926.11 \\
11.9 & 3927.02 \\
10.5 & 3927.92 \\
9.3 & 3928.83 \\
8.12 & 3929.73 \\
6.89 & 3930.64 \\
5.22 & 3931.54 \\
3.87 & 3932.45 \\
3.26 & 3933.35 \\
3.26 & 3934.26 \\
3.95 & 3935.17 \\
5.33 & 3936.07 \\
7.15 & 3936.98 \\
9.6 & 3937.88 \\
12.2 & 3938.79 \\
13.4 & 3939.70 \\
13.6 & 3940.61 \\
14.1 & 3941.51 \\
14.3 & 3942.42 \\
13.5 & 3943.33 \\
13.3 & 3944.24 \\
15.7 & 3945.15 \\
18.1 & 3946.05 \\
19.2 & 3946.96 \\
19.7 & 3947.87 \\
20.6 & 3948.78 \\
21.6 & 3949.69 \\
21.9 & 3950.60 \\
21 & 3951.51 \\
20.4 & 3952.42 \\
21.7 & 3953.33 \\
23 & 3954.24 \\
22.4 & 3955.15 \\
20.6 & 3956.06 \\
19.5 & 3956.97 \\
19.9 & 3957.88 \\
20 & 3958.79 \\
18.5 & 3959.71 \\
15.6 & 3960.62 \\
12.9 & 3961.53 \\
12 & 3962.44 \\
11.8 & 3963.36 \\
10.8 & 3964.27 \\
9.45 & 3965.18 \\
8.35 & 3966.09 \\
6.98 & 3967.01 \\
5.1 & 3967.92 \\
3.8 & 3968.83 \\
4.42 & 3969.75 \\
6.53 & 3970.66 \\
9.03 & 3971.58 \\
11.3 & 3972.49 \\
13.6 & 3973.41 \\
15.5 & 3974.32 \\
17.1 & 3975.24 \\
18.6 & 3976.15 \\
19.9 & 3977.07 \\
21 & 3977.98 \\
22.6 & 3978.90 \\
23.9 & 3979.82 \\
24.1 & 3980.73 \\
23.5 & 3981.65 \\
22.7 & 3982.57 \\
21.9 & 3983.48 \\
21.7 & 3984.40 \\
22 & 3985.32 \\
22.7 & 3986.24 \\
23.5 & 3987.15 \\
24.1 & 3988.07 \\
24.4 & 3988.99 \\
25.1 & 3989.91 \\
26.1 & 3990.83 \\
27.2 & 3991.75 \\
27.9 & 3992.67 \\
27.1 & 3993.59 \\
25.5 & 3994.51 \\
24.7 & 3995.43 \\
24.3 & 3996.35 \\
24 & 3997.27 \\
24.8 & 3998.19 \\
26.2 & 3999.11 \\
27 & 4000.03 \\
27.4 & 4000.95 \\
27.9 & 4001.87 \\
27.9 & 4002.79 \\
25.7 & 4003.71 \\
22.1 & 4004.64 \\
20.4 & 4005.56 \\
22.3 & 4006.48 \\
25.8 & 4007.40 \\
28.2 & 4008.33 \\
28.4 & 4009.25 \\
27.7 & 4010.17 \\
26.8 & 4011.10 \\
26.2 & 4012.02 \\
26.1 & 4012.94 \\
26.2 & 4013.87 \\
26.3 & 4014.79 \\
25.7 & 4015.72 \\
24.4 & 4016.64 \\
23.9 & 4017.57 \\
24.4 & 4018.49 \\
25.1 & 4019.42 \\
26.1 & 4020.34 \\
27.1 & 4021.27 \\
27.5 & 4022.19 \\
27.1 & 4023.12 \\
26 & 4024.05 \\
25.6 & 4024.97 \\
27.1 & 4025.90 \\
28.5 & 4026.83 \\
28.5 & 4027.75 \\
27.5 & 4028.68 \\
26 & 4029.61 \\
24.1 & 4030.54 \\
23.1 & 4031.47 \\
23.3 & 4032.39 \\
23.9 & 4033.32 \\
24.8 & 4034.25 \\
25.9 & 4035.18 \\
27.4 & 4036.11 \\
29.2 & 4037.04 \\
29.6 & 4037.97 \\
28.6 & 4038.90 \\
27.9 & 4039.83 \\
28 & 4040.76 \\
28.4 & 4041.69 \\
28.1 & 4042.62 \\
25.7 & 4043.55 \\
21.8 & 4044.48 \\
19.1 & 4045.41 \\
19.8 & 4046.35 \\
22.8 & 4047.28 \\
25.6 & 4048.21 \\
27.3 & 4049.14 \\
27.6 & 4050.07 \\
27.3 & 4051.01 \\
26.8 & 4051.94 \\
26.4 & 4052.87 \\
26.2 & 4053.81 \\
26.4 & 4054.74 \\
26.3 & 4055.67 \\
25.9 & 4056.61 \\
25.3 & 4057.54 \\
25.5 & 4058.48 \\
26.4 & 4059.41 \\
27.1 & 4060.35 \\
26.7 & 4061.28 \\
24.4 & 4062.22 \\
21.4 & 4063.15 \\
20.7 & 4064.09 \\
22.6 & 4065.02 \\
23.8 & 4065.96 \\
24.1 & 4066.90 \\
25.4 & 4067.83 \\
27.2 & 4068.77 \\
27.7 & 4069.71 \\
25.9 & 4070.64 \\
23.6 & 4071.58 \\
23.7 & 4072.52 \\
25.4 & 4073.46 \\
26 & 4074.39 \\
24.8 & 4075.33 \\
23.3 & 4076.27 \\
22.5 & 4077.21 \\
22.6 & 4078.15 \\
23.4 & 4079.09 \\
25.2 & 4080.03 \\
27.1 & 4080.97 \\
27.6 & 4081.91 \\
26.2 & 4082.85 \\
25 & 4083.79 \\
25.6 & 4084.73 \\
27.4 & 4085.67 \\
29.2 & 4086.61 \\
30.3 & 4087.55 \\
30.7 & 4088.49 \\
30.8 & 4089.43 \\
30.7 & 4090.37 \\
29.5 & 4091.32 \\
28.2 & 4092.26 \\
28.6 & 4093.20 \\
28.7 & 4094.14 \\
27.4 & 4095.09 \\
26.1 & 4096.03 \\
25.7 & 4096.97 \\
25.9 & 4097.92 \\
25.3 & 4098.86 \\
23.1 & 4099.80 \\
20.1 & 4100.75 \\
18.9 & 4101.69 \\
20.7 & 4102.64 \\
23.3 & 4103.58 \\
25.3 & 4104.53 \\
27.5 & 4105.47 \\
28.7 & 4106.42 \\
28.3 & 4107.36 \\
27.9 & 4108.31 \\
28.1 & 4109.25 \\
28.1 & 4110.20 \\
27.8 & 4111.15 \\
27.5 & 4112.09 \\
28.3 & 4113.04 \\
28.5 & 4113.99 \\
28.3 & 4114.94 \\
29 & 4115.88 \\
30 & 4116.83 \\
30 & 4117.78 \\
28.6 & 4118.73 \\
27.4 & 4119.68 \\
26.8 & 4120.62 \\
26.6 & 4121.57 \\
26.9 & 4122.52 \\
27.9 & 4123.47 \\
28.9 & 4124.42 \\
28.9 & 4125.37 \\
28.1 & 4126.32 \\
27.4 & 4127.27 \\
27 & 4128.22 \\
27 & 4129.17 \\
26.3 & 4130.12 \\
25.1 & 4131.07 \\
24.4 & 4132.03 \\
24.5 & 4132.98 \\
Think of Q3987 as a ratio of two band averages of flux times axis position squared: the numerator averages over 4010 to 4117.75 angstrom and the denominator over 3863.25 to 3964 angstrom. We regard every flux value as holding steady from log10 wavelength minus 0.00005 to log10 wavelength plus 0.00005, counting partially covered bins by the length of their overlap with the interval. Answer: 1.68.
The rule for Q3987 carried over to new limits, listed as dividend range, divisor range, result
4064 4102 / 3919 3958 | 1.93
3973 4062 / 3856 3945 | 1.64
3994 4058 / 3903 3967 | 1.74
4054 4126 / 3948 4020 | 1.32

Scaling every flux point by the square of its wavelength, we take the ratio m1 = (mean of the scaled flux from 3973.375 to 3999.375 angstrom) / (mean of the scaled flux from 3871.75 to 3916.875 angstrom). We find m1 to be 1.32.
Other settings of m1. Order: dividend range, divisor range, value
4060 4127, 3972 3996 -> 1.25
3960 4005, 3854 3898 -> 1.16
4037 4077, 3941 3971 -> 1.74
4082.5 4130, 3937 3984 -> 1.83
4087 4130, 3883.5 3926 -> 1.65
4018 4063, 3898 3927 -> 1.49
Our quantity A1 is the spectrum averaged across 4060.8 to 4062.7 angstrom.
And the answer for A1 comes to 25.6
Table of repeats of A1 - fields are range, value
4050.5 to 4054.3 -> 26.7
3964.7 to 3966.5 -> 8.97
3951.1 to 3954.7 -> 21.5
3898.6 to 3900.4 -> 19.5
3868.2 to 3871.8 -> 18.7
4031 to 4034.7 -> 23.8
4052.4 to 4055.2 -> 26.3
